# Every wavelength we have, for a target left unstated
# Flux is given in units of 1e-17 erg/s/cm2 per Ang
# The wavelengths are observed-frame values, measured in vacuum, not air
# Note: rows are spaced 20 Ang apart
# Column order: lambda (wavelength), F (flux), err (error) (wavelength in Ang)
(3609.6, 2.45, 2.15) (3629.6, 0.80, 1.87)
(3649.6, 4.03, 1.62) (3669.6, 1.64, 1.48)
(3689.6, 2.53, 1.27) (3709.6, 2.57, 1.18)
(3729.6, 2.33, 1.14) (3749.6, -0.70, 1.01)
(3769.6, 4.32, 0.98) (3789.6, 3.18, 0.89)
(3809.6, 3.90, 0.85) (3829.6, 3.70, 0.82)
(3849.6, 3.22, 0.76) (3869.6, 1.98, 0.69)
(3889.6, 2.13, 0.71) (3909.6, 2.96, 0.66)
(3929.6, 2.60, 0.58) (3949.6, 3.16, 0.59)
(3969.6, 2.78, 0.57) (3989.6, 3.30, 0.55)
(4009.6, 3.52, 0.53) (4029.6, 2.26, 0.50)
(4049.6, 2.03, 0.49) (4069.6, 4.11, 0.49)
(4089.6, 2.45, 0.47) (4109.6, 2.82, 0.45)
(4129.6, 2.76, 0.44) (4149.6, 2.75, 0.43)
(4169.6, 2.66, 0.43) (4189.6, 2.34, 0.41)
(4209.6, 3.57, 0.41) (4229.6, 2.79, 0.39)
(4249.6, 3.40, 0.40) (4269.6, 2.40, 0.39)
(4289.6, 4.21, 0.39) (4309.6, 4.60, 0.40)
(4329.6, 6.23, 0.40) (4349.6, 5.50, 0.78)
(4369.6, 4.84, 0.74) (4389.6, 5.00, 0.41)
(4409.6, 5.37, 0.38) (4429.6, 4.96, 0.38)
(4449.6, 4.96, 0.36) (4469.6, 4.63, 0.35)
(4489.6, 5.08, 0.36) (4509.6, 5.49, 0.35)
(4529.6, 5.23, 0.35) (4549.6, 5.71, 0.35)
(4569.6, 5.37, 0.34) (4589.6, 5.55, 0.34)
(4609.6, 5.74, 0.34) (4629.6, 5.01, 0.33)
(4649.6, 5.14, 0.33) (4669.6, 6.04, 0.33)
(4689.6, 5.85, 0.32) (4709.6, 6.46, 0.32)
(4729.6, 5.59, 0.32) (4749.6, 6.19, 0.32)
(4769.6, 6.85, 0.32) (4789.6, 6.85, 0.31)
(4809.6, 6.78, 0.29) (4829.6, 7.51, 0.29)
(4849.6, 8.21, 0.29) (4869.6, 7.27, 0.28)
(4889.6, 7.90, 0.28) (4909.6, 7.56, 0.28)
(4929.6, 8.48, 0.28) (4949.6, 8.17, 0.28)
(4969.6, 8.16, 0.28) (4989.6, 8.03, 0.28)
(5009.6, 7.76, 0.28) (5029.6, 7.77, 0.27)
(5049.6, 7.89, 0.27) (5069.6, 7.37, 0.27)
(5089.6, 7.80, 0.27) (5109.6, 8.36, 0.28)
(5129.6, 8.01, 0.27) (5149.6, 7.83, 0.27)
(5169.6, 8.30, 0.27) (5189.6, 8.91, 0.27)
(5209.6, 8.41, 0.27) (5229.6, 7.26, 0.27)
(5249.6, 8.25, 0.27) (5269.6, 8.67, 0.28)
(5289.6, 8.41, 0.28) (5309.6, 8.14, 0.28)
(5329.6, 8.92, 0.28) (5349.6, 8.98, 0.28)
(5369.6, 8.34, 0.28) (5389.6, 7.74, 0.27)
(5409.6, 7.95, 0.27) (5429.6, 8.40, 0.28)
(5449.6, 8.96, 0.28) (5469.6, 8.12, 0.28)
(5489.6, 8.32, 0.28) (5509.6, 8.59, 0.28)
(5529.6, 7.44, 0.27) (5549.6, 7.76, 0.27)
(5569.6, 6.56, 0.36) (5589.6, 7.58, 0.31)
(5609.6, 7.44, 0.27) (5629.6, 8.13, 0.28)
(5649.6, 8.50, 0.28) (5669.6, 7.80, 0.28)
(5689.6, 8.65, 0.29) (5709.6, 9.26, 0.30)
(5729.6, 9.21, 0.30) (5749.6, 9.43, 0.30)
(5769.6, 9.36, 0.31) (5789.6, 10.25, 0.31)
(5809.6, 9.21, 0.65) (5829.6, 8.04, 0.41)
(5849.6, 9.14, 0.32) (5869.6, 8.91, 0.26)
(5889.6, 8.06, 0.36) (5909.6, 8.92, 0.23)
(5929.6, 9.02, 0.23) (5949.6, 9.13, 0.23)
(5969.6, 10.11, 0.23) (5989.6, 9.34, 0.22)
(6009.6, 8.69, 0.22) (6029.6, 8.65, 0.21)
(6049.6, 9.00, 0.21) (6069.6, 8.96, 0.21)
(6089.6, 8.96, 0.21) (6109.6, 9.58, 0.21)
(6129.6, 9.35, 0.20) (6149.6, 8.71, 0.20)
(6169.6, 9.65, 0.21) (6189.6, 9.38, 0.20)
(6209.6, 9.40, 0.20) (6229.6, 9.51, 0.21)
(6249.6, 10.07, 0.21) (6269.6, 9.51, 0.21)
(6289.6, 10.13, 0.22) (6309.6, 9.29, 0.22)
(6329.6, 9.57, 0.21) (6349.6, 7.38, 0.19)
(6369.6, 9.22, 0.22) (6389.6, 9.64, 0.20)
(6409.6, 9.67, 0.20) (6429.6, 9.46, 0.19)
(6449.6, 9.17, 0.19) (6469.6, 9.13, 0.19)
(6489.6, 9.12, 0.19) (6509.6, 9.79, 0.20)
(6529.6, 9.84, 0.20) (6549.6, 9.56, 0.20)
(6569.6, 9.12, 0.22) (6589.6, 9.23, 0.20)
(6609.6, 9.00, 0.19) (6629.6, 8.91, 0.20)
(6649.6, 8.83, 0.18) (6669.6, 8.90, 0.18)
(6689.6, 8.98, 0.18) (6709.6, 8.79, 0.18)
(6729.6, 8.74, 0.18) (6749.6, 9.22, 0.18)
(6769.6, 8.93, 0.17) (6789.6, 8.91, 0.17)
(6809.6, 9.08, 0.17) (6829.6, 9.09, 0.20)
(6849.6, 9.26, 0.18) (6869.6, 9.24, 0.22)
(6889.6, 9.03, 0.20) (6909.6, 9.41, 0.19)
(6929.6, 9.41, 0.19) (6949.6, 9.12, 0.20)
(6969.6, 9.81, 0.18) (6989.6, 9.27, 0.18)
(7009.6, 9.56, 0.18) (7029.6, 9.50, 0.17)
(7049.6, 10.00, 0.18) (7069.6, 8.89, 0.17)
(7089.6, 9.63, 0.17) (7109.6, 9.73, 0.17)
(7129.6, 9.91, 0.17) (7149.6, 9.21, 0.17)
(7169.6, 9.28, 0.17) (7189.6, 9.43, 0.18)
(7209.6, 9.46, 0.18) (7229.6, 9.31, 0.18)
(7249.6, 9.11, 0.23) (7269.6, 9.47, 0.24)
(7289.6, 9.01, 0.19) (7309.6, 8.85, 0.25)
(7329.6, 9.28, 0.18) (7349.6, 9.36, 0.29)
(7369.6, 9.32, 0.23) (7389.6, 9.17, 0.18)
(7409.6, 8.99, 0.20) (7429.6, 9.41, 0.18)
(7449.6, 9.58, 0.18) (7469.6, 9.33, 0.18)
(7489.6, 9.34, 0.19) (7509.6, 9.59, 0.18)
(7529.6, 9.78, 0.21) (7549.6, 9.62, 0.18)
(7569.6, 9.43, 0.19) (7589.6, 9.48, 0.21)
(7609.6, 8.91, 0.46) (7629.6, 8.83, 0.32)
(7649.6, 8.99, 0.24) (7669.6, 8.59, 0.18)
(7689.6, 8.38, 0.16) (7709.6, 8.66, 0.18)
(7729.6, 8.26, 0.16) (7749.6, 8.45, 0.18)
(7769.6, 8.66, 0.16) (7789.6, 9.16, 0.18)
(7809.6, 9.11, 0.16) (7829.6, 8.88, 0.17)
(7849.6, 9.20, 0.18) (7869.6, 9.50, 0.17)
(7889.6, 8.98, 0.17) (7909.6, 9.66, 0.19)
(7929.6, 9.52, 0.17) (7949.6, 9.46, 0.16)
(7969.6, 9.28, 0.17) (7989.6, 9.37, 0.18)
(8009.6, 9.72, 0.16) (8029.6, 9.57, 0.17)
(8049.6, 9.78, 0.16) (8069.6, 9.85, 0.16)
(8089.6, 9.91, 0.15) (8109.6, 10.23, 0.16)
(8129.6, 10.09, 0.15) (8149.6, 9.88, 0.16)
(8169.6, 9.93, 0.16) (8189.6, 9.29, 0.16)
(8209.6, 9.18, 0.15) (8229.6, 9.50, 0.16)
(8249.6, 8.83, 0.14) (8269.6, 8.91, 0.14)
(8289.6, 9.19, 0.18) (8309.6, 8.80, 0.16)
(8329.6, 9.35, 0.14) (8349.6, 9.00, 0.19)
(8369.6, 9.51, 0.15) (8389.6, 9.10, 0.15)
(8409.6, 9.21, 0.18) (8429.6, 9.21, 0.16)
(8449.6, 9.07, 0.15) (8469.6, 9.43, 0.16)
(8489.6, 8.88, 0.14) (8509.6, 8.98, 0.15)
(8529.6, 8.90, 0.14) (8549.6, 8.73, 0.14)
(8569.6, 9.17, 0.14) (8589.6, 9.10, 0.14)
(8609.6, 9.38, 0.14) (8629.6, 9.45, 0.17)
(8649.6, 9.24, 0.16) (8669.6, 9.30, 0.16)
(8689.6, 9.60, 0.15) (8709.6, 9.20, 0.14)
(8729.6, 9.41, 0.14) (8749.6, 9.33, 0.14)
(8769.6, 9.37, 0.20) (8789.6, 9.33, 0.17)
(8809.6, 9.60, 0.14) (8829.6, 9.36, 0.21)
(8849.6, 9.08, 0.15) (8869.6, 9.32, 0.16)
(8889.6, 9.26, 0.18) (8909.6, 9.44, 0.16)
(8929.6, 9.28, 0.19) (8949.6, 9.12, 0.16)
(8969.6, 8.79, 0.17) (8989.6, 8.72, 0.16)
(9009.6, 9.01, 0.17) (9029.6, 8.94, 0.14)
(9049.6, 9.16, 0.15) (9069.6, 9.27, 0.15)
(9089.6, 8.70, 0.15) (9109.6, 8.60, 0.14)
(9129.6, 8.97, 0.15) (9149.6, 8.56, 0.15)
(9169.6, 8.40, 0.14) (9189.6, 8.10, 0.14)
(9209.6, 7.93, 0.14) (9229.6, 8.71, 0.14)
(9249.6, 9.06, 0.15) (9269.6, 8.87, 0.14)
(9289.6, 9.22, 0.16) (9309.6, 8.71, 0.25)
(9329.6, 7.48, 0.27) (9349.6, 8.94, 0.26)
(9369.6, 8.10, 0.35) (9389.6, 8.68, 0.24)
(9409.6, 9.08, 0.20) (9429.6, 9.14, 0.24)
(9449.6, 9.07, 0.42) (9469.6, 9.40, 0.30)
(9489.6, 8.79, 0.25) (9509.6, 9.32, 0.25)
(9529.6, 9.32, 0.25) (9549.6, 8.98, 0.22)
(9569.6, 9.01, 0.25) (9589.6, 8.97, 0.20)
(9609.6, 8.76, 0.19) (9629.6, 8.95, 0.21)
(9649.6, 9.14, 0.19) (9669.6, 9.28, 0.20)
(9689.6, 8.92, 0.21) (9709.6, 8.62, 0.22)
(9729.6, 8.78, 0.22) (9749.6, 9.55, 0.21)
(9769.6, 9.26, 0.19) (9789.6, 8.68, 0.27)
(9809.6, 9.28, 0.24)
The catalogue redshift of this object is 0.077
